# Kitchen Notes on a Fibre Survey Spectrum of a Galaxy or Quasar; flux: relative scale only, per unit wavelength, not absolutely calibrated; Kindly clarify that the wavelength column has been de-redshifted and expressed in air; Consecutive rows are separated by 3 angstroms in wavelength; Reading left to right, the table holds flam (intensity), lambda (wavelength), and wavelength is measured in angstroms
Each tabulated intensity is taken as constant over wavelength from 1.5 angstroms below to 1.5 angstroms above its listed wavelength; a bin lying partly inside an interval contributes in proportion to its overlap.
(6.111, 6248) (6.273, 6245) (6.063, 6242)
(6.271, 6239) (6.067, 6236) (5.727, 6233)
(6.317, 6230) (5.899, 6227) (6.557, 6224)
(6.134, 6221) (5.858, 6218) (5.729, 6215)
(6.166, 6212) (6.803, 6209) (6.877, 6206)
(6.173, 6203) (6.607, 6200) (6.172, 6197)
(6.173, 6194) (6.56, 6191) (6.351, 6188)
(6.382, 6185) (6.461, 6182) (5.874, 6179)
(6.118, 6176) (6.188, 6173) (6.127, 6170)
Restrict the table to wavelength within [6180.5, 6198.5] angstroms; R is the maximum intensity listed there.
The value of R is 6.56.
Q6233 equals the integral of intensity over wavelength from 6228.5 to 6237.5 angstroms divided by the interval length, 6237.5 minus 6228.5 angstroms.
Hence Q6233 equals 6.04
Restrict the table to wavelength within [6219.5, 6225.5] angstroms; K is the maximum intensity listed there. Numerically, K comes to 6.557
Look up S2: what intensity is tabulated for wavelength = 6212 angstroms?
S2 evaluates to 6.166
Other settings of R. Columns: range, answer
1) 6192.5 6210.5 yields 6.877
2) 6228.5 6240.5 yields 6.317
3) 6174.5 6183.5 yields 6.461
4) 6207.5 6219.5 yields 6.803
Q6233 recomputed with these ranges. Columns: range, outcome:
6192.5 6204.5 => 6.28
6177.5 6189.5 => 6.27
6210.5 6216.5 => 5.95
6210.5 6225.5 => 6.09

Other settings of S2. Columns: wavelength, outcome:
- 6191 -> 6.56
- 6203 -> 6.173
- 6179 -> 5.874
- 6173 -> 6.188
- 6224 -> 6.557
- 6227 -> 5.899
